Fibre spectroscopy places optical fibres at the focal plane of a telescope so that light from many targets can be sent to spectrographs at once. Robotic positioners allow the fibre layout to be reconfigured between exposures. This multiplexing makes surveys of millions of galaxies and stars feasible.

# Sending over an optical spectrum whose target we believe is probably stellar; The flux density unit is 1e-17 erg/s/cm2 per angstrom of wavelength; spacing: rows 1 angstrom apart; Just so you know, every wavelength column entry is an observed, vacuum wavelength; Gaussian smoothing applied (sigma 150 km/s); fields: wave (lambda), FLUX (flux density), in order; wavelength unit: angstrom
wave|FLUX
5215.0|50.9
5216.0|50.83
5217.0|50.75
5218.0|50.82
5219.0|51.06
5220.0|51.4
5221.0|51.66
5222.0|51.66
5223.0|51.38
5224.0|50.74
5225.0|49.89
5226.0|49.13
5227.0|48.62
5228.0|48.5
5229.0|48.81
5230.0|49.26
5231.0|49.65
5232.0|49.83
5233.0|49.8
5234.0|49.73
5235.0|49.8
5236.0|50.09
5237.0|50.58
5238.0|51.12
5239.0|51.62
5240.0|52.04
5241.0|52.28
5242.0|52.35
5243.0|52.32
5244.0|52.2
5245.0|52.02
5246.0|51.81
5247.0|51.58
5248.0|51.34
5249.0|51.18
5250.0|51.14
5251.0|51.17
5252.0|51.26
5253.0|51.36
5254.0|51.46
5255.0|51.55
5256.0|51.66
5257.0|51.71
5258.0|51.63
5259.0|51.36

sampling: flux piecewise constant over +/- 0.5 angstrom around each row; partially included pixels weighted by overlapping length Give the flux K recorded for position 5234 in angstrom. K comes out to 49.73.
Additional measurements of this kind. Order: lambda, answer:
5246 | 51.81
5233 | 49.8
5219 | 51.06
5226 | 49.13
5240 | 52.04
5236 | 50.09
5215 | 50.9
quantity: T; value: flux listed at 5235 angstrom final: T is 49.8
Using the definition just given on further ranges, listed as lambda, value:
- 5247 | 51.58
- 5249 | 51.18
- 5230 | 49.26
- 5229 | 48.81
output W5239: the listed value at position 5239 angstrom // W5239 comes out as 51.62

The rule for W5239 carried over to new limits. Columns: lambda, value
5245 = 52.02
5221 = 51.66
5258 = 51.63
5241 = 52.28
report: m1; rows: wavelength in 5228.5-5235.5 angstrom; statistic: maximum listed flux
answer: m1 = 49.83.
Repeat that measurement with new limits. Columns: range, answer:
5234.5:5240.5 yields 52.04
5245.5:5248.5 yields 51.81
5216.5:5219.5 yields 51.06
